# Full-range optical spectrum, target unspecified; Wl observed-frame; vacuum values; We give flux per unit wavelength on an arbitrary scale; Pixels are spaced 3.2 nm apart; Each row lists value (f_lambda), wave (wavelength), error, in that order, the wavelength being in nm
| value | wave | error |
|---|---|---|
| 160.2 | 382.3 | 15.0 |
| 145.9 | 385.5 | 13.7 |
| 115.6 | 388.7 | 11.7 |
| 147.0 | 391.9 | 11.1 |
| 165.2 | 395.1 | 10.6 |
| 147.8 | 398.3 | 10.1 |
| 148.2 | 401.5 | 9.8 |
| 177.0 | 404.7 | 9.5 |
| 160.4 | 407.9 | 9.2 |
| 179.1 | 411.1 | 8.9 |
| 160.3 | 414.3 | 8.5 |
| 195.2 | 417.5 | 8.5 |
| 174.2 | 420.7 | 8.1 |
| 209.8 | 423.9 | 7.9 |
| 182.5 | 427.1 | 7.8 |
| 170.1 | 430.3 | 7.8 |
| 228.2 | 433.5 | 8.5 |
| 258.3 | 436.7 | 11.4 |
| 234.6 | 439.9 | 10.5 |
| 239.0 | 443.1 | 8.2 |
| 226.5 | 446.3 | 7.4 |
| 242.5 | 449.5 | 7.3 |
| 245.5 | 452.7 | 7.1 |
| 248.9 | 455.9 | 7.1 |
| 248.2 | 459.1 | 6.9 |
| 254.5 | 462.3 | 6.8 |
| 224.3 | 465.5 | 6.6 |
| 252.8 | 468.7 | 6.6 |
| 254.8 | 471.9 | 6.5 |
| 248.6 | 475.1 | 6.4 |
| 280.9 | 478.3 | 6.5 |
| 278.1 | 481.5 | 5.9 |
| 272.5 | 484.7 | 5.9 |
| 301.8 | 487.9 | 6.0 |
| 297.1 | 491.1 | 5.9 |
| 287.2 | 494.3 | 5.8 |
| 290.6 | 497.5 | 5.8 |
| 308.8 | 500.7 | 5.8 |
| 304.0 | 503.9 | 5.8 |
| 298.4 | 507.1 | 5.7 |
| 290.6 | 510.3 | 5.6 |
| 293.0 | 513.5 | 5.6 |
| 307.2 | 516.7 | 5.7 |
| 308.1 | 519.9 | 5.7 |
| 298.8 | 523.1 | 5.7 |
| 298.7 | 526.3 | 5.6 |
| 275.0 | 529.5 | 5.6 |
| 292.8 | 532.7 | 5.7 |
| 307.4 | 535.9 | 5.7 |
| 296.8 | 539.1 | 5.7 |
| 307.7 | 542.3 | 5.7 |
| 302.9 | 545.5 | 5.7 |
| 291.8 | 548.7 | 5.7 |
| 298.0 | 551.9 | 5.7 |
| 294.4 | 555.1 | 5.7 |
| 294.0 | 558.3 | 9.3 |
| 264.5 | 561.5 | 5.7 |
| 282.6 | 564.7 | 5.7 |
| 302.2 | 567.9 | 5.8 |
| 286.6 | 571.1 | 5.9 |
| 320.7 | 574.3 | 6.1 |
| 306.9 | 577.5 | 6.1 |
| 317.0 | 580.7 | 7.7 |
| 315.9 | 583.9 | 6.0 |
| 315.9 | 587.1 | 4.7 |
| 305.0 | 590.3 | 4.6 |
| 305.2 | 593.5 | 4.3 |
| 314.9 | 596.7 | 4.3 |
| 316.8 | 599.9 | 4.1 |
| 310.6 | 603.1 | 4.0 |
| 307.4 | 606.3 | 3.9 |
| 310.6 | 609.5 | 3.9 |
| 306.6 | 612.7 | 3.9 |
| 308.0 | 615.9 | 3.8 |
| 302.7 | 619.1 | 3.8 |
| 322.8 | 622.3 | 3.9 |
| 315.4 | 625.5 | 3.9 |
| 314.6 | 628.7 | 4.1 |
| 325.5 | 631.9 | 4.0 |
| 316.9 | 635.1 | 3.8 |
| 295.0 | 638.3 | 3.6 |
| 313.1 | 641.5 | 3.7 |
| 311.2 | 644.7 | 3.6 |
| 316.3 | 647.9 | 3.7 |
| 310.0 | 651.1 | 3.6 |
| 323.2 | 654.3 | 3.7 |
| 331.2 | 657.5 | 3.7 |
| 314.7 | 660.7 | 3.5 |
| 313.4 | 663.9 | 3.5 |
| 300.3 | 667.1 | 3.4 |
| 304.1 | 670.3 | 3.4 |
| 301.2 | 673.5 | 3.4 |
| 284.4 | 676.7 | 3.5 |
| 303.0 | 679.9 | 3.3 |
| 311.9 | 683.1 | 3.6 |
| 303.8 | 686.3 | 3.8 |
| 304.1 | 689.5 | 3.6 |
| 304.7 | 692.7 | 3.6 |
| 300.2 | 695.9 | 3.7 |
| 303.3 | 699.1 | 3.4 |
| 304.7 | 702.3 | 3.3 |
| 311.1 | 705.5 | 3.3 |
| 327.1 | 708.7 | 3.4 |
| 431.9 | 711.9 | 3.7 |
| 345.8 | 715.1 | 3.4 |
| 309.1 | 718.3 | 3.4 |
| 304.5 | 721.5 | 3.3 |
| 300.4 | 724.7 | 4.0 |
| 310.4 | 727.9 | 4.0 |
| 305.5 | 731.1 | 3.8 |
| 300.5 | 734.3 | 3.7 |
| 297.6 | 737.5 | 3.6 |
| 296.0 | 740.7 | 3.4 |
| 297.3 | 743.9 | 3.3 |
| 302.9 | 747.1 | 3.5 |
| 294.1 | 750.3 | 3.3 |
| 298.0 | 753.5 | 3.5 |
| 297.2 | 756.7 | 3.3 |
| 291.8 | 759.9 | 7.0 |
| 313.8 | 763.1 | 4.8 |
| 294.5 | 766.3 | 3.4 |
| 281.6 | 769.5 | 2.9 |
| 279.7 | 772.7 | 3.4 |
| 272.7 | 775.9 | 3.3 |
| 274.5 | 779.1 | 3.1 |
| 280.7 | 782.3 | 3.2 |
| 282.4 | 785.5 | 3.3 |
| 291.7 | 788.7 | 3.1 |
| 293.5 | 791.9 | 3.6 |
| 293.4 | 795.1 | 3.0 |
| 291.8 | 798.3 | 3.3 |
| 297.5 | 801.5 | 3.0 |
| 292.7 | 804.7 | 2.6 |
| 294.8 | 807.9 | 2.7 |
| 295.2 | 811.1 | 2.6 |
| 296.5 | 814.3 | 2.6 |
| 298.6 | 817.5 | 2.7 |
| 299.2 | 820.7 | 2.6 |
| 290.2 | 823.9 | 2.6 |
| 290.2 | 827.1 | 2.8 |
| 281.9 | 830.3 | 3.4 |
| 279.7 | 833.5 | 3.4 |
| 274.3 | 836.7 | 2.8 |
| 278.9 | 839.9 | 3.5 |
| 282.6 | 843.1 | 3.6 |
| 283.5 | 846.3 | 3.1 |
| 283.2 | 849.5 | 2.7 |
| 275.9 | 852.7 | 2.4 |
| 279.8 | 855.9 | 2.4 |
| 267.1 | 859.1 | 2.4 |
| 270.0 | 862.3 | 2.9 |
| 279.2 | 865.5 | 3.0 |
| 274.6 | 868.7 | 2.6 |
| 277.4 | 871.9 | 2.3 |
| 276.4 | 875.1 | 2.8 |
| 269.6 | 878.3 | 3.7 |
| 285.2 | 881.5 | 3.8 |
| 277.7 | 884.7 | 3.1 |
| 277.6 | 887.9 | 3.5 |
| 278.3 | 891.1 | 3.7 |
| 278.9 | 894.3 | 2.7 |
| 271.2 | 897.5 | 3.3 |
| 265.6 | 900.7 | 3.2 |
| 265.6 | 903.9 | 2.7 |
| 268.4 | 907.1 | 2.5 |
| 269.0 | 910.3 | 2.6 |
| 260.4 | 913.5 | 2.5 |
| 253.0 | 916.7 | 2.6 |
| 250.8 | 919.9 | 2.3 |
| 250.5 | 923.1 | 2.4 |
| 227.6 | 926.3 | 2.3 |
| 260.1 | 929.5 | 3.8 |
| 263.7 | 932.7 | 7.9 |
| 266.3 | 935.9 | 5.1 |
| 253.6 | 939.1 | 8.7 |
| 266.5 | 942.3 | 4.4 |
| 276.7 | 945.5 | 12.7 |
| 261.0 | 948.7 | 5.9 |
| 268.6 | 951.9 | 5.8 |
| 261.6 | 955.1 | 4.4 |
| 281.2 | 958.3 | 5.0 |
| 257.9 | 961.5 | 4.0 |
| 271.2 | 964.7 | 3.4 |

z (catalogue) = 0.08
